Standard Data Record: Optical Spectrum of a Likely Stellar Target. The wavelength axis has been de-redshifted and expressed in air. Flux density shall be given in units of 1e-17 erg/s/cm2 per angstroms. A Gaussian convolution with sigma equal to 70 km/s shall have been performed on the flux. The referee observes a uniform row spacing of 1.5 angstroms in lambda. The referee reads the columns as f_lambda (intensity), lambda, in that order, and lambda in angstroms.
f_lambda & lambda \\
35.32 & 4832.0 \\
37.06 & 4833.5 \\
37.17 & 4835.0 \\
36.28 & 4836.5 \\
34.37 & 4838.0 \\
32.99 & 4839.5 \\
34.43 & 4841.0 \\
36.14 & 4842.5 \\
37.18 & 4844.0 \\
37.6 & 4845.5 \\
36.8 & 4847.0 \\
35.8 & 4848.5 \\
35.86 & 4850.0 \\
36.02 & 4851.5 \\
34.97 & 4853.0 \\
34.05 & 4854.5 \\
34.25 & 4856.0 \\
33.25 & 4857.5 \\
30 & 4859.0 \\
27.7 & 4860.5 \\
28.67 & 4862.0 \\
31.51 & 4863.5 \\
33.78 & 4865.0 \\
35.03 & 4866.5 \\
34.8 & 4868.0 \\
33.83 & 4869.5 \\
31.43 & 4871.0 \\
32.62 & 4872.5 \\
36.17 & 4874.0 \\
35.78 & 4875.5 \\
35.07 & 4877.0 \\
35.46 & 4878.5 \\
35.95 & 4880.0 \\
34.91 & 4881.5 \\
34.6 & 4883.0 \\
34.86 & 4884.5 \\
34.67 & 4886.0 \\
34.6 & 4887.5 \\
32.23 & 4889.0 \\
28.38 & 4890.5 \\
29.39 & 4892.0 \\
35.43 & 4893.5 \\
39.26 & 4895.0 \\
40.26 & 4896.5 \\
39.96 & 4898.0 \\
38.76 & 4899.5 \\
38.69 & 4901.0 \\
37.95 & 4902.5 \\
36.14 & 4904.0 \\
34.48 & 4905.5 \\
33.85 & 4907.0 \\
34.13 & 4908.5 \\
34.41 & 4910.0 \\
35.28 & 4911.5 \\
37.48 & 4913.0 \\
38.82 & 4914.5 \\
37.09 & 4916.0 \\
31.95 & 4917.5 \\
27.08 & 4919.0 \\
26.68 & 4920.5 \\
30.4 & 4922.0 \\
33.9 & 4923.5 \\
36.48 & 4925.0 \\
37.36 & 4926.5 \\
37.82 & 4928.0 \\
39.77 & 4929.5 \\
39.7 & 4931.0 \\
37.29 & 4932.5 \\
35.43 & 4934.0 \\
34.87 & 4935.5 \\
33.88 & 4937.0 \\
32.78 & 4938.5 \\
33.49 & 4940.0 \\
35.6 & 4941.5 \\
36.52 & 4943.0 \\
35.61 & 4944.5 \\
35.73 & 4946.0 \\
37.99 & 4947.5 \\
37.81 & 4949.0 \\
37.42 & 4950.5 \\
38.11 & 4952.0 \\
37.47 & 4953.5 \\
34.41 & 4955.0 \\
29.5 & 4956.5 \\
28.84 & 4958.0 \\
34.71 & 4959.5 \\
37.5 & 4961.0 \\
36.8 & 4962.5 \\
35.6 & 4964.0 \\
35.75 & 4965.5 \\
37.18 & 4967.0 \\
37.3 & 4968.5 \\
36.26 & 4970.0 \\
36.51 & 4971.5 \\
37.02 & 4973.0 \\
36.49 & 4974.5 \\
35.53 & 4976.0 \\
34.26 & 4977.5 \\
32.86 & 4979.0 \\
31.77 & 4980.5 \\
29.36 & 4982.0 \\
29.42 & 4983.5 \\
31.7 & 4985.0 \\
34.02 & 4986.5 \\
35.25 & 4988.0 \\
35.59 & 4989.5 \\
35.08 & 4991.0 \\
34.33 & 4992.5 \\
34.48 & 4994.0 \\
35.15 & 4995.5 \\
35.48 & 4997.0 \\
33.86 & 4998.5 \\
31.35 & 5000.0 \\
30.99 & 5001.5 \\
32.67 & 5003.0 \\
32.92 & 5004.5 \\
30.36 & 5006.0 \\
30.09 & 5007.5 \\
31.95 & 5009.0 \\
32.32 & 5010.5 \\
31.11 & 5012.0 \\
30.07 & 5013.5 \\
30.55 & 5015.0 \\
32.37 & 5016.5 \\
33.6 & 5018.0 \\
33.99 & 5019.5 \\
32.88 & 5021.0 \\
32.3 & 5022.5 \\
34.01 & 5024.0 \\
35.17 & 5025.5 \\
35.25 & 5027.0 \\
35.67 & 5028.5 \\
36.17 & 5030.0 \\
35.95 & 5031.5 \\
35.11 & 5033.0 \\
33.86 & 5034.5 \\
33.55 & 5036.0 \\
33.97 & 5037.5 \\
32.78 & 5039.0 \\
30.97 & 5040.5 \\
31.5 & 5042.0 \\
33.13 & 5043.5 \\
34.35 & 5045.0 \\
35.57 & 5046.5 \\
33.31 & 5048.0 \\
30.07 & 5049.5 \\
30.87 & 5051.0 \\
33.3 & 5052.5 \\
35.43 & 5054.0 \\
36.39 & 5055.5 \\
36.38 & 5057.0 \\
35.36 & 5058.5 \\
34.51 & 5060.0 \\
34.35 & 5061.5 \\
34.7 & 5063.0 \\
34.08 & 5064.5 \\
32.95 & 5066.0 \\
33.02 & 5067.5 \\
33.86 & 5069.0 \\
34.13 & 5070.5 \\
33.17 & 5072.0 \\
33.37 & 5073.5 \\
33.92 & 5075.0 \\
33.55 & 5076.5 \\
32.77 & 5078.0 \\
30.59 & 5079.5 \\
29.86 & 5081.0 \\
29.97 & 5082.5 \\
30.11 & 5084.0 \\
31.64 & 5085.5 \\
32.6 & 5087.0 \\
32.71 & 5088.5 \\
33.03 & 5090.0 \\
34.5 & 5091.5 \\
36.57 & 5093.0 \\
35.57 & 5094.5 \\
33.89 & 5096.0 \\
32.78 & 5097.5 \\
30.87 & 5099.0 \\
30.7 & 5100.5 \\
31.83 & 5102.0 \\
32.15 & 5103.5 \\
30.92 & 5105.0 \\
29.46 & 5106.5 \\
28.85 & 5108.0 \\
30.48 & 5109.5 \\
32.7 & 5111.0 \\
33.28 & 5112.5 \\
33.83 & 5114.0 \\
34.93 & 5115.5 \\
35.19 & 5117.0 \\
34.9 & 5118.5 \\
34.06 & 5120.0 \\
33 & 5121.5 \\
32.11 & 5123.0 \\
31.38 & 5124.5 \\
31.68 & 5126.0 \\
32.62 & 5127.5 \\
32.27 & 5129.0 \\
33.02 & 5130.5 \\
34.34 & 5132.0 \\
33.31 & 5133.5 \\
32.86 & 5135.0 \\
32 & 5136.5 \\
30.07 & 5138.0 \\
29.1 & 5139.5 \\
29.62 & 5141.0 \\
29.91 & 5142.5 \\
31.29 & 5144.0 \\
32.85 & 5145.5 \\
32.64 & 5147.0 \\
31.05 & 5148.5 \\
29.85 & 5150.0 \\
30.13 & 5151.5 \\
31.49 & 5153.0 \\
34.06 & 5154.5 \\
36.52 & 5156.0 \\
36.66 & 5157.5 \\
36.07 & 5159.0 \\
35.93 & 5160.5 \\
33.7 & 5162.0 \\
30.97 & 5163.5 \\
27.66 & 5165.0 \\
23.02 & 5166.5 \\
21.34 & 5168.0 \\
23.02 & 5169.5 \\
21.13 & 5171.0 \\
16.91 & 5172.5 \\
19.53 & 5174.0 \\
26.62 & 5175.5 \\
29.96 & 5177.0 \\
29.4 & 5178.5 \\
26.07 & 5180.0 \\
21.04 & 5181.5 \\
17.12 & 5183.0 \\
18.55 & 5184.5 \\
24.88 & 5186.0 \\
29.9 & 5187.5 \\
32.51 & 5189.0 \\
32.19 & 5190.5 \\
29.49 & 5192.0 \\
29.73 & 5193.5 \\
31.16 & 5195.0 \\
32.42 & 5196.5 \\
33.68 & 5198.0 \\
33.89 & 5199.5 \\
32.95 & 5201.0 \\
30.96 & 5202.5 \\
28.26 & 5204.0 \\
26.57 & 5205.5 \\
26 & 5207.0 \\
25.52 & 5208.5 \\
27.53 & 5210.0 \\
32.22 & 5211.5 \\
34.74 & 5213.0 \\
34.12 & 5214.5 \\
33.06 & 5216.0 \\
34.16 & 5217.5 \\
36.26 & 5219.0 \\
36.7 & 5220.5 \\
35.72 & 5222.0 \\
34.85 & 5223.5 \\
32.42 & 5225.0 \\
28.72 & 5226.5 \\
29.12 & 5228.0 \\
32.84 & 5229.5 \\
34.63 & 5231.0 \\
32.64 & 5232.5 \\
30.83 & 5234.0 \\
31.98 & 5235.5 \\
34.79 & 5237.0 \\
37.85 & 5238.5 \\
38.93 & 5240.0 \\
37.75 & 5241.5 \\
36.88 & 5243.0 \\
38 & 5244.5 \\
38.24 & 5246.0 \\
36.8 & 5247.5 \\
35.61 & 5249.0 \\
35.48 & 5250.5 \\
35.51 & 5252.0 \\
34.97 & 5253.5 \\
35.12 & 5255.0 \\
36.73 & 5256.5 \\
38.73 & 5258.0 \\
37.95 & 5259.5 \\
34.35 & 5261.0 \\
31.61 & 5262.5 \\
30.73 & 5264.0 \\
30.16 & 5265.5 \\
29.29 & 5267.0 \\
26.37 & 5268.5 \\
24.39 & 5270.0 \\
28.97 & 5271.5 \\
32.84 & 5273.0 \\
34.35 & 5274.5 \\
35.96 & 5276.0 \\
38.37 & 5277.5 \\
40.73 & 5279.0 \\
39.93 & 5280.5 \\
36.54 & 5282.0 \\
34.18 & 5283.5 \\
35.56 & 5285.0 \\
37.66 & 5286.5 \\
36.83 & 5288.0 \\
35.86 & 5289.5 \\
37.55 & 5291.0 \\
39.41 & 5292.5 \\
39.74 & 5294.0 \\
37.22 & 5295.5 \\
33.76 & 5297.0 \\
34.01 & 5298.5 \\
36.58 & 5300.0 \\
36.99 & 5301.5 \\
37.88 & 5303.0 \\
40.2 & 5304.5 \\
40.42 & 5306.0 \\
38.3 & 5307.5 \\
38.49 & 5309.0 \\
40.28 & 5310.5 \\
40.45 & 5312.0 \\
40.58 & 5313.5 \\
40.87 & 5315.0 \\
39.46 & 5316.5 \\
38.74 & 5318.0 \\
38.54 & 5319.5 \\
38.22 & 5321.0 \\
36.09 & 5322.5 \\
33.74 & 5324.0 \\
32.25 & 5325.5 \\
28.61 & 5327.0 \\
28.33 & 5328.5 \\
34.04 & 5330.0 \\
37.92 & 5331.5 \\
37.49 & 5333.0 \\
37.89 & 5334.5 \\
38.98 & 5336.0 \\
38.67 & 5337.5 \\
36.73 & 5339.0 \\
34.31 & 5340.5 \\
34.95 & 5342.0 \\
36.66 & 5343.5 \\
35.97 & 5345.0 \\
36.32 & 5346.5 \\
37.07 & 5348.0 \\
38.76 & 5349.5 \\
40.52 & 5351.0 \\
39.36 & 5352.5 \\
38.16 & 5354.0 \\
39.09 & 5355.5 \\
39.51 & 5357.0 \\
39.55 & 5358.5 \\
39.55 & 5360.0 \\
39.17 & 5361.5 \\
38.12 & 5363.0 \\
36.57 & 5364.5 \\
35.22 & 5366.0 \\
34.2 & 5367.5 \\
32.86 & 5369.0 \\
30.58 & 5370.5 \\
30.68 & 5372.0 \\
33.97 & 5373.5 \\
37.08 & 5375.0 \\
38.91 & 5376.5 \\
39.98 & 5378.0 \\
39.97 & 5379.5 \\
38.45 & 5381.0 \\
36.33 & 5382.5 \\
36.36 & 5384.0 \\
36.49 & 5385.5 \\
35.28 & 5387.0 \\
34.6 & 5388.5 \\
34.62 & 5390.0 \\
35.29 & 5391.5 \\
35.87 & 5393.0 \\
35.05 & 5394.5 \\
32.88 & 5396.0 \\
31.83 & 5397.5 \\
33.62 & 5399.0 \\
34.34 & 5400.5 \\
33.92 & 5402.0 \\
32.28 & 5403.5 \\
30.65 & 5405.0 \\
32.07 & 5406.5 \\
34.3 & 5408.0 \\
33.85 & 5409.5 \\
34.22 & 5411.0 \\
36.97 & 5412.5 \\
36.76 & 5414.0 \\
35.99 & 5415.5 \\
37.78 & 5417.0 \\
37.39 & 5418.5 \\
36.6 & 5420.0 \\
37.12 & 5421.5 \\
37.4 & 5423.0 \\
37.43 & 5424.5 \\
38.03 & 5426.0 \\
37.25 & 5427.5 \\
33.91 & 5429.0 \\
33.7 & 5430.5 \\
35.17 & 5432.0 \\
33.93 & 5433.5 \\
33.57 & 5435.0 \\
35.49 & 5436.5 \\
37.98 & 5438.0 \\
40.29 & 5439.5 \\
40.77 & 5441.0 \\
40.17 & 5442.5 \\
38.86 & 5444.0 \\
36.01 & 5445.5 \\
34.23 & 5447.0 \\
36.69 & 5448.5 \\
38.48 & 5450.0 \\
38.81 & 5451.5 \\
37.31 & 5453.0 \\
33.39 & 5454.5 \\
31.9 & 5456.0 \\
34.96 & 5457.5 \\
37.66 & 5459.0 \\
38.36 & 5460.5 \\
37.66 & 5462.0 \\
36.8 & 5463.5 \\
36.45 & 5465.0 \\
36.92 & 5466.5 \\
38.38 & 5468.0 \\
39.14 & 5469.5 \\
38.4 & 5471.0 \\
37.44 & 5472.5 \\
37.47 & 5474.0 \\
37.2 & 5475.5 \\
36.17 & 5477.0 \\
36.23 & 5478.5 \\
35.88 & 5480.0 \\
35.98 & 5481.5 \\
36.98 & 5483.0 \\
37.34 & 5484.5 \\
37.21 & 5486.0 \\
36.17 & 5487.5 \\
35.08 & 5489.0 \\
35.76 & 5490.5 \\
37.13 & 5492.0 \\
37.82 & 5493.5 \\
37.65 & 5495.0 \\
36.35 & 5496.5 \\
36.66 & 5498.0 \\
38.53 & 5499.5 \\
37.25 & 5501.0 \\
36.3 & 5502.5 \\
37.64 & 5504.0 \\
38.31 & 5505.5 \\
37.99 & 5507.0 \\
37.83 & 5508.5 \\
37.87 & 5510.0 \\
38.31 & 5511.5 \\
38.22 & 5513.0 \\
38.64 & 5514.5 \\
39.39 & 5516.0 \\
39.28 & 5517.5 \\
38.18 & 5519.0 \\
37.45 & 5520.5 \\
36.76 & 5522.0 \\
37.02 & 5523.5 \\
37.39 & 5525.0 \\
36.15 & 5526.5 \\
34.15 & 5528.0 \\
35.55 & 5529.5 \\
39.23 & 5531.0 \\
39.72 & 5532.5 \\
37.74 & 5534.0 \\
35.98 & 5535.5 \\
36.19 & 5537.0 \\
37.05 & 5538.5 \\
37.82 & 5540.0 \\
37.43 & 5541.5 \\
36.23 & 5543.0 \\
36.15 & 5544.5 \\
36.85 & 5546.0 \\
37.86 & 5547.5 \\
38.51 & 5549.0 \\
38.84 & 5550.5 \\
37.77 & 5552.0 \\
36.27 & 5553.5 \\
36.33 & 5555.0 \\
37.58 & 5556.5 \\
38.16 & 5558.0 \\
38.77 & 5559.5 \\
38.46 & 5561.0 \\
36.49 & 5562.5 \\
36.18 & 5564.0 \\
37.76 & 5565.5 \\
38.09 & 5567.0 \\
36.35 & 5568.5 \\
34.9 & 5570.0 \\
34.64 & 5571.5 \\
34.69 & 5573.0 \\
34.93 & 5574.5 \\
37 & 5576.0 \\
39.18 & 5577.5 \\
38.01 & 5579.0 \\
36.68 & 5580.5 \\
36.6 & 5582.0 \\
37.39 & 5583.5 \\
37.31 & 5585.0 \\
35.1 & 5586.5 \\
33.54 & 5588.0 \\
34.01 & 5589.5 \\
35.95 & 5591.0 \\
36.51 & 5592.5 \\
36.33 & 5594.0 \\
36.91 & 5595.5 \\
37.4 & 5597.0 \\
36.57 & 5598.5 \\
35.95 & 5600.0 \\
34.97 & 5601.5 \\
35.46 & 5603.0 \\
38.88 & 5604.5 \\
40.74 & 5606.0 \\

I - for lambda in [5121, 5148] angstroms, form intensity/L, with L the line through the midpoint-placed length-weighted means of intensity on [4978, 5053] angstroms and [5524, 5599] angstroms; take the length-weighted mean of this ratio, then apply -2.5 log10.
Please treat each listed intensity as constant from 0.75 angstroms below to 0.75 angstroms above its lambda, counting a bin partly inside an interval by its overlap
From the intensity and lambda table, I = 0.07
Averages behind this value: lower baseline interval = 33.1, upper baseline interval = 36.8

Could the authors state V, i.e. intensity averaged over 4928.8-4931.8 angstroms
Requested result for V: 39.7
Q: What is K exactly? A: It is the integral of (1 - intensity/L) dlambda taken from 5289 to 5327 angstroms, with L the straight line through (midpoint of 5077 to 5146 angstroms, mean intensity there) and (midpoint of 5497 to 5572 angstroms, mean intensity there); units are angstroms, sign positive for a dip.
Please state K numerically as -3.3 angstroms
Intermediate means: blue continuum 32.2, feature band 37.7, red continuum 37.4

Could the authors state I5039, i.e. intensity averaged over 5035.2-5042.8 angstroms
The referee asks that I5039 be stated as 32.6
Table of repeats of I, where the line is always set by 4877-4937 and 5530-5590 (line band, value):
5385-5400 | 0.06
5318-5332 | 0.06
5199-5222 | 0.14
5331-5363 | -0.05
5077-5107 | 0.11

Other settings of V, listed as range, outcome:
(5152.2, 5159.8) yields 34.9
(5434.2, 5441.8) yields 37.6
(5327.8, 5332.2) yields 33.4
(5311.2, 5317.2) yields 40.3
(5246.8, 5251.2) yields 36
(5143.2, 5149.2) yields 31.9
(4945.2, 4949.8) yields 37.2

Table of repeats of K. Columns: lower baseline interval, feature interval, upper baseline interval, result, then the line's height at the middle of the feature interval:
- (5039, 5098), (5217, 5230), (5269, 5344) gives 0.7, 35.4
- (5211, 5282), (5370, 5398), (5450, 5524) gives 0.3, 36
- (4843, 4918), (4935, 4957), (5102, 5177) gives -1.1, 33.8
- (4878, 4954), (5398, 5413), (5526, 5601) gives 1.2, 36.5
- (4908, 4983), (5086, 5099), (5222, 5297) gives 0.5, 35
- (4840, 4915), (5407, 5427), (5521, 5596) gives 0.0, 36.4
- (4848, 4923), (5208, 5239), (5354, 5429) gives 2.1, 35.3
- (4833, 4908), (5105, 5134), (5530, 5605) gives 2.3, 35.5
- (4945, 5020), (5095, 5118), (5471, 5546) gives 1.7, 34.8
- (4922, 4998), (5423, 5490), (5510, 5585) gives 0.3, 36.9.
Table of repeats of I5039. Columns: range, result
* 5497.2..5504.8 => 37.3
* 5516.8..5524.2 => 37.7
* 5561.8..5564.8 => 36.4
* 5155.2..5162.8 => 35.7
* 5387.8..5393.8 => 35.1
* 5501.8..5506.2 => 37.4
